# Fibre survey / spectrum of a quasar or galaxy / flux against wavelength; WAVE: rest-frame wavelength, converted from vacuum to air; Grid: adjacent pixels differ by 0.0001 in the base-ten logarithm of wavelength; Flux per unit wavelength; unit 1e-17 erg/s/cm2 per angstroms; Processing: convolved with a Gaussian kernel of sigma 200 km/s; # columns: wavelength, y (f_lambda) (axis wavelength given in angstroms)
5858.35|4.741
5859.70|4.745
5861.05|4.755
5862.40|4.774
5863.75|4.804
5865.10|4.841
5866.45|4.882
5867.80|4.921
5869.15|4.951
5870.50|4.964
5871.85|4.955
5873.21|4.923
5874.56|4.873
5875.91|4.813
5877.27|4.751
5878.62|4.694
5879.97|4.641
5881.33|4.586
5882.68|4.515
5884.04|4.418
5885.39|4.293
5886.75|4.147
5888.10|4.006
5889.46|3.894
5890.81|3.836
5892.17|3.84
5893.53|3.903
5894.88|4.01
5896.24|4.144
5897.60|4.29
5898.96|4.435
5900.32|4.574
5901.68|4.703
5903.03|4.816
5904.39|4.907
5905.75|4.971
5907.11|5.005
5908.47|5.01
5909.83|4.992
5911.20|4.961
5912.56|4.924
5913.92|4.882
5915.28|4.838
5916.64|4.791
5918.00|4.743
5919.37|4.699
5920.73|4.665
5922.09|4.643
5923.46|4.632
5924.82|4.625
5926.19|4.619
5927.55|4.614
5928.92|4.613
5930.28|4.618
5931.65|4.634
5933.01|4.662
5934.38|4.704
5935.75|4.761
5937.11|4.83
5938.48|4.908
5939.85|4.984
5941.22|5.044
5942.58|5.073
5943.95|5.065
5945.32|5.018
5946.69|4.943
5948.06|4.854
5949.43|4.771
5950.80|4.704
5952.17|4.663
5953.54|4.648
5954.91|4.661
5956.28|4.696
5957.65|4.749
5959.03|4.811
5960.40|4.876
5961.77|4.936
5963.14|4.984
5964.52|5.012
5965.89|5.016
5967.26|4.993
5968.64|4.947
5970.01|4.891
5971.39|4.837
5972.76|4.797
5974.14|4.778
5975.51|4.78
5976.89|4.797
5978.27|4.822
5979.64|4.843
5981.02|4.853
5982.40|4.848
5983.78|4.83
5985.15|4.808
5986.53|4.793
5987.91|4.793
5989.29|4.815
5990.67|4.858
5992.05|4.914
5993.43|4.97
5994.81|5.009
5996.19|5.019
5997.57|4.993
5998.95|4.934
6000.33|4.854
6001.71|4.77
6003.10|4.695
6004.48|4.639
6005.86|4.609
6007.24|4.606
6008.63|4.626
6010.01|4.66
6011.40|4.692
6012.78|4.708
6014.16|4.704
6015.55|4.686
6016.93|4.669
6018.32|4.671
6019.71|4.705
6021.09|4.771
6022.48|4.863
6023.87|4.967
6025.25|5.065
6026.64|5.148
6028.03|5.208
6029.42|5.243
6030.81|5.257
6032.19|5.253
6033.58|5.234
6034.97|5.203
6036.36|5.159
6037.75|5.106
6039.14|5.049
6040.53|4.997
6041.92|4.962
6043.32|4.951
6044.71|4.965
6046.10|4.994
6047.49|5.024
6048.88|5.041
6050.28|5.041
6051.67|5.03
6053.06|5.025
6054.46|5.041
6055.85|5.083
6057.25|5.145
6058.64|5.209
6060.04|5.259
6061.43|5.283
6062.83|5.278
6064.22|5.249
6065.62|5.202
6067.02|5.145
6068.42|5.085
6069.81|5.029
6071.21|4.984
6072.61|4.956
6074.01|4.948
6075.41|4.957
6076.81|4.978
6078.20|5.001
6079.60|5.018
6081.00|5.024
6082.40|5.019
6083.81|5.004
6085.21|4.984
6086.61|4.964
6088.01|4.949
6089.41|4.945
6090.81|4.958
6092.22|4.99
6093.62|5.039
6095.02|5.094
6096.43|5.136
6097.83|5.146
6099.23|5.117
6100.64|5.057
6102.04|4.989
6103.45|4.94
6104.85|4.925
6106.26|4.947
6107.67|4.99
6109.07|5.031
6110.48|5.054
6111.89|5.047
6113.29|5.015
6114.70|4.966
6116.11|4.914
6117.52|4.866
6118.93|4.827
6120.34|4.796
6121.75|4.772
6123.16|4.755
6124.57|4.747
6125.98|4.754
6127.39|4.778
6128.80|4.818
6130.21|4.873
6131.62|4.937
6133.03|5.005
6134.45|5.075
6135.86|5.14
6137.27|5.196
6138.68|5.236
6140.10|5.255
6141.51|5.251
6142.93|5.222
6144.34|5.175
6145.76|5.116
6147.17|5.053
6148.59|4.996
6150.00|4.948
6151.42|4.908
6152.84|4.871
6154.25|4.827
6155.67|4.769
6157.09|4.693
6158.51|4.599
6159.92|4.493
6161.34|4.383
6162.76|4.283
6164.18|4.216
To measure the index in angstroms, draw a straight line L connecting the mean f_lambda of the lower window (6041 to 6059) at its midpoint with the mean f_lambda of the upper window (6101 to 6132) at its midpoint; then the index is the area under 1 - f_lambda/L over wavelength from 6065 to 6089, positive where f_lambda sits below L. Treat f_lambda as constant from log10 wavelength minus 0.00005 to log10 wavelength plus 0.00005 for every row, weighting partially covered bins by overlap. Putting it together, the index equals -0.2 angstroms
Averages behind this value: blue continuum 5.04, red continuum 4.9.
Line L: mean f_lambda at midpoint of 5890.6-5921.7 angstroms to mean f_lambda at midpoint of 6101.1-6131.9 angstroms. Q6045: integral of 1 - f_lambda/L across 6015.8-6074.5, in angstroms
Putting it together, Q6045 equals -3.10 angstroms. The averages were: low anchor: 4.62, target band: 5.06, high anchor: 4.9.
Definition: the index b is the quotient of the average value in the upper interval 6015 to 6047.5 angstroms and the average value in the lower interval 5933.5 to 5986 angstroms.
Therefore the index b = 1.03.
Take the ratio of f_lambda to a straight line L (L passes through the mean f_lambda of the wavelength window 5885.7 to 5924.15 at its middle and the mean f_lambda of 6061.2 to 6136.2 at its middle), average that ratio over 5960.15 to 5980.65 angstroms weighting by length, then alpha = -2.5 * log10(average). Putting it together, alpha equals -0.044 mag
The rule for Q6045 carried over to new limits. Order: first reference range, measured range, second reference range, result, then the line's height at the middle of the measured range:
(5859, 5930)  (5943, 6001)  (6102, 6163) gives -1.7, 4.72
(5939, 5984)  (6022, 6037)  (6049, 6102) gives -0.5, 4.98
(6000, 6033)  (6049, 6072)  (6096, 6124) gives -1.1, 4.9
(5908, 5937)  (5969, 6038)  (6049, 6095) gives 0.6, 4.91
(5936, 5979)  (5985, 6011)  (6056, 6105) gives 0.6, 4.93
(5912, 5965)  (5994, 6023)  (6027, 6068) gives 1.4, 5.01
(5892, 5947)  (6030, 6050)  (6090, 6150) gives -0.8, 4.89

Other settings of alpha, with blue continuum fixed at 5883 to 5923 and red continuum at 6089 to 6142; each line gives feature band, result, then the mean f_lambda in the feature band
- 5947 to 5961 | -0.03 mag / 4.75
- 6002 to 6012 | 0.02 mag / 4.65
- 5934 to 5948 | -0.07 mag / 4.93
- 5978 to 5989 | -0.03 mag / 4.82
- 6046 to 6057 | -0.04 mag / 5.04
